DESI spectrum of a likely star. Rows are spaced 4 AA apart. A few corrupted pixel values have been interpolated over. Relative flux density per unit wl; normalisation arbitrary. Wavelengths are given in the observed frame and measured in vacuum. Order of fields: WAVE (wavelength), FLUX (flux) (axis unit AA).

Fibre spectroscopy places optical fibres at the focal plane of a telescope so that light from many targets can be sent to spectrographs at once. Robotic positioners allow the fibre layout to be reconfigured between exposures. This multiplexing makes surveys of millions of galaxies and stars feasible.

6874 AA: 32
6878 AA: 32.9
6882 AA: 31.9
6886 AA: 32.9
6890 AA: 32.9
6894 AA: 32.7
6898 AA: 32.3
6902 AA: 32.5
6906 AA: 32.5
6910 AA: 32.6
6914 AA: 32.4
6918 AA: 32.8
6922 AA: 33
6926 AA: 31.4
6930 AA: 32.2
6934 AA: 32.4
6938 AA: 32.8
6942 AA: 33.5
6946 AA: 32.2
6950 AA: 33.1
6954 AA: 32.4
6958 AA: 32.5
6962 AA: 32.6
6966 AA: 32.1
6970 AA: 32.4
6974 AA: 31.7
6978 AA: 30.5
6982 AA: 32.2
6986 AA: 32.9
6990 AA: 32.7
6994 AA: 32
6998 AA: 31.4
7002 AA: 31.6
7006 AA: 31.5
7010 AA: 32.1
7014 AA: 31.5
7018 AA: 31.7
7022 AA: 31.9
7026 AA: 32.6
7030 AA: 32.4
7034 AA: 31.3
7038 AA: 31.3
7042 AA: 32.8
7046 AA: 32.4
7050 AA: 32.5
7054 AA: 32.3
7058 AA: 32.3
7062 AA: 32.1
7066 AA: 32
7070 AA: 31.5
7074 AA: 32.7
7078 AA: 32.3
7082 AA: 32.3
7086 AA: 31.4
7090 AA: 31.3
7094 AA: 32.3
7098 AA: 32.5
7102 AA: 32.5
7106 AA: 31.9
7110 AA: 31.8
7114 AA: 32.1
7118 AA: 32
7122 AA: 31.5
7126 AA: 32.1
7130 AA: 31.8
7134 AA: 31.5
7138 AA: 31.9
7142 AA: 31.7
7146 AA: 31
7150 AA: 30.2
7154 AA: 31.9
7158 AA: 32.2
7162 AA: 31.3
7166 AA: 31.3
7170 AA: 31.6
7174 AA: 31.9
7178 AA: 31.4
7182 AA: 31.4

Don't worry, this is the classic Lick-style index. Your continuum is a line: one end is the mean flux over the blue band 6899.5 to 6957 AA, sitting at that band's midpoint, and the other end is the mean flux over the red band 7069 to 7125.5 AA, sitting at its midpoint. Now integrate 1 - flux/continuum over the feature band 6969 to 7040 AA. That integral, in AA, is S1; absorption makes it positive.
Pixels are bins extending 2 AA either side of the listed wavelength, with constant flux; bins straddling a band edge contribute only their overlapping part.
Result 1.0 AA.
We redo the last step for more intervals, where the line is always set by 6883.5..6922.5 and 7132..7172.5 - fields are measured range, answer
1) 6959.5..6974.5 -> 0.04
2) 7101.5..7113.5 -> -0.13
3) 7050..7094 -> -0.29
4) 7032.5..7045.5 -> 0.04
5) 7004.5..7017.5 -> 0.17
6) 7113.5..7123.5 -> -0.07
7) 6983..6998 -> -0.06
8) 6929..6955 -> -0.19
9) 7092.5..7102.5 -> -0.22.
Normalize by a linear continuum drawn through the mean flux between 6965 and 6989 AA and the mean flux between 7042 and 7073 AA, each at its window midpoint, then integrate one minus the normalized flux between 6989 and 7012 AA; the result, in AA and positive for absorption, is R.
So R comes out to 0.15 AA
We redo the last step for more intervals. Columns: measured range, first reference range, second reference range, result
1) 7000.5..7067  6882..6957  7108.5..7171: 0.1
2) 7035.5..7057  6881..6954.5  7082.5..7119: -0.1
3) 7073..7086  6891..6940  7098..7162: -0.1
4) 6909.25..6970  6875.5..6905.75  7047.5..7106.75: -0.1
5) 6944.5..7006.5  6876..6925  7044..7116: 0.5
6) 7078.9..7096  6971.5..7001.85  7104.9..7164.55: -0.1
